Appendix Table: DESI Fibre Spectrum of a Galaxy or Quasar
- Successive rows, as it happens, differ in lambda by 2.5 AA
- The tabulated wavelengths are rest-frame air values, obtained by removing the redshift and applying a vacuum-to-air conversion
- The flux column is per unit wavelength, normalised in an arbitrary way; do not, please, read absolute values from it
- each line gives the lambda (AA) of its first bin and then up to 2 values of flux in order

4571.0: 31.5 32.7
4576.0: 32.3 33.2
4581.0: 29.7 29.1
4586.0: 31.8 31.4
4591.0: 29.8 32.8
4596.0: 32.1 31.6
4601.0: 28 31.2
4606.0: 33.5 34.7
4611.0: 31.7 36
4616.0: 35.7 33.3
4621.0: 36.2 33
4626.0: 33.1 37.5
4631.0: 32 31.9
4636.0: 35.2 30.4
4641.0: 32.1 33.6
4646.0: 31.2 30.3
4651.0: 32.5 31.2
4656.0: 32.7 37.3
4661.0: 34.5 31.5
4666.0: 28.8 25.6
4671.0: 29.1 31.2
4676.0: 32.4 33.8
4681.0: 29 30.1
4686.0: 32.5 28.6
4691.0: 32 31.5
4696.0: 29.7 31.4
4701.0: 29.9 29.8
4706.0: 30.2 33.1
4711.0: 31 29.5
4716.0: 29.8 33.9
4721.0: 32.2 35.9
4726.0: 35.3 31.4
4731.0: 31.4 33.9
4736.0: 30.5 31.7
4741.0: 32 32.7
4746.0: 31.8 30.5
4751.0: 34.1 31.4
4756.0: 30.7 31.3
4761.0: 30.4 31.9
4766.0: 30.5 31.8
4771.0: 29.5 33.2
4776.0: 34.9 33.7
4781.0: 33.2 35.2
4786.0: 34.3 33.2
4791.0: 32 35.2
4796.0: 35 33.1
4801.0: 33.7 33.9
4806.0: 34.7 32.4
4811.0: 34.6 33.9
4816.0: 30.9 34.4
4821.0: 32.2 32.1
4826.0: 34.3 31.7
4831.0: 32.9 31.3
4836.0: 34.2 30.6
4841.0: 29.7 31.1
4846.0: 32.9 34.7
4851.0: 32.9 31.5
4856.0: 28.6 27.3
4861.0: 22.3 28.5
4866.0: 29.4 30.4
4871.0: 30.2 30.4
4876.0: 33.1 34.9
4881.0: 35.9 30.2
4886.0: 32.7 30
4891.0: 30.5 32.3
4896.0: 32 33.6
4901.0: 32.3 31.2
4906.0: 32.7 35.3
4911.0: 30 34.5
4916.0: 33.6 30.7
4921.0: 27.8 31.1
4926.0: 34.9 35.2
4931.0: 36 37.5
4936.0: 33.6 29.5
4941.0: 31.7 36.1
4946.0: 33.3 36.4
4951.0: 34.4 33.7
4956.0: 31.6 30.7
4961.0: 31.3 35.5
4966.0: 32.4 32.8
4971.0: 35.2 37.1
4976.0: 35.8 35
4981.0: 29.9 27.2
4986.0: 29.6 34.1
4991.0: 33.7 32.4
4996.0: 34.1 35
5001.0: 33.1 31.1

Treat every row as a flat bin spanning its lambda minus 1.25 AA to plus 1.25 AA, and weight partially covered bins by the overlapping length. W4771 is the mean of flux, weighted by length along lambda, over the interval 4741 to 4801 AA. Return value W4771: 32.6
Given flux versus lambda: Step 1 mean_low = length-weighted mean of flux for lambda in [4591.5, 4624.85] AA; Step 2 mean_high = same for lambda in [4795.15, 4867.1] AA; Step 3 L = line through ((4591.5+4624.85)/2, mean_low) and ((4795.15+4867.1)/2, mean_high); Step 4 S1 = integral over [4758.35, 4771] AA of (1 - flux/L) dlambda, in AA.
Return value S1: 0.5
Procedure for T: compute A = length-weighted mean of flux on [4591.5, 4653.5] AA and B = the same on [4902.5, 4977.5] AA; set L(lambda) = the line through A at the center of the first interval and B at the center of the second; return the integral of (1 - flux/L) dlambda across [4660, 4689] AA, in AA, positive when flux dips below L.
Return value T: 2.0 AA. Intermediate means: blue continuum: 32.8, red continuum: 33.4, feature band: 30.6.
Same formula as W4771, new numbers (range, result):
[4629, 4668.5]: 32.2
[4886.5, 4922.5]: 31.9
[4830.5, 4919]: 31.5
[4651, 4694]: 31.3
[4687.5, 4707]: 30.4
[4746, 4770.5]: 31.4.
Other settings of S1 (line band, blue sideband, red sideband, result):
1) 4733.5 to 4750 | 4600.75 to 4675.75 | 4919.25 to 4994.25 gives 0.5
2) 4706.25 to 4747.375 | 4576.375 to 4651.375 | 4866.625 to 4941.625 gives 0.3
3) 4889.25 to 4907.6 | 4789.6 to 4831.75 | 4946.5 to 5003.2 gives 0.7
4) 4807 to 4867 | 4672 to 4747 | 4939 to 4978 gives 2.3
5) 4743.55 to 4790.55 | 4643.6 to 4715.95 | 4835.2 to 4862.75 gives -2.4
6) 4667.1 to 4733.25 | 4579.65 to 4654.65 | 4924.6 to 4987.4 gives 3.0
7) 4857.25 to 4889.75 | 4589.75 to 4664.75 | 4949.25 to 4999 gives 2.6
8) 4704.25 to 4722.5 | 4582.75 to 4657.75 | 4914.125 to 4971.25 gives 0.8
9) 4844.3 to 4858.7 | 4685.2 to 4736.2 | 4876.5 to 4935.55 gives 0.4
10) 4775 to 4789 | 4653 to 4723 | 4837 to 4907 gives -1.3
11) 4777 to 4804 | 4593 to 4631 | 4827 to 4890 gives -1.8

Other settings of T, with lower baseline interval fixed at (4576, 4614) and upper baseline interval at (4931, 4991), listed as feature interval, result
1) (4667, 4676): 0.81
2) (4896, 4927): 0.76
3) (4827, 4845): 0.58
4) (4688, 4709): 0.97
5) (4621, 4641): -0.97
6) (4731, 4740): 0.10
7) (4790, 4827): -0.98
